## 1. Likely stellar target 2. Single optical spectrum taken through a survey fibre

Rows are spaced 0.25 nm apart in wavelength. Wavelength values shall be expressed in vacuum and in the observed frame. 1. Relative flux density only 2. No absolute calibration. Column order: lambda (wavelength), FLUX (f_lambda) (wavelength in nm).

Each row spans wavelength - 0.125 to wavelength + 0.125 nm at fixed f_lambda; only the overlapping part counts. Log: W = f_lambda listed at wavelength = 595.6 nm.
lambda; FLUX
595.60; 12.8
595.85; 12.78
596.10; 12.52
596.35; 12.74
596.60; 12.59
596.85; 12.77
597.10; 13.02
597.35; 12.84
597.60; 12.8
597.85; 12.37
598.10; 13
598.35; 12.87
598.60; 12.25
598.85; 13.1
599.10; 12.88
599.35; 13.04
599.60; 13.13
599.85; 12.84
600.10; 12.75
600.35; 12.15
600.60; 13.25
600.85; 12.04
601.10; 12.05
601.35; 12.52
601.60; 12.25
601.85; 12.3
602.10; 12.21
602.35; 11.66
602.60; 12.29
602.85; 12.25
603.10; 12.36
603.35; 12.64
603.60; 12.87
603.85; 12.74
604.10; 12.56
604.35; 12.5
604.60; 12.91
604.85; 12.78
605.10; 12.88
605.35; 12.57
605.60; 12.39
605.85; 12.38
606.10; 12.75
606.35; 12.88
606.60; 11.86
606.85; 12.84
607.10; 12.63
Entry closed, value 12.8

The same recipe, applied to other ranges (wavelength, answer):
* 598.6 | 12.25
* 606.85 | 12.84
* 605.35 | 12.57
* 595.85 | 12.78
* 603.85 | 12.74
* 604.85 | 12.78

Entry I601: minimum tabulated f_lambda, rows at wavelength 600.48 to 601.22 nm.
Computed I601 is 12.04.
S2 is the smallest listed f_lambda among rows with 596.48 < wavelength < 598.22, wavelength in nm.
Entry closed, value 12.37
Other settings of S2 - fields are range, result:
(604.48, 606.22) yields 12.38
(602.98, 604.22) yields 12.36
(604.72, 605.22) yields 12.78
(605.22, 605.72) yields 12.39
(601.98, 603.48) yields 11.66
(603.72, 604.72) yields 12.5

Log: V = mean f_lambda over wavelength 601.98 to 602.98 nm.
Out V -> 12.1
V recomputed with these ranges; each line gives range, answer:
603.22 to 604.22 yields 12.7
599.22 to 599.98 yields 13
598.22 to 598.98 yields 12.7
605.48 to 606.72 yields 12.5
